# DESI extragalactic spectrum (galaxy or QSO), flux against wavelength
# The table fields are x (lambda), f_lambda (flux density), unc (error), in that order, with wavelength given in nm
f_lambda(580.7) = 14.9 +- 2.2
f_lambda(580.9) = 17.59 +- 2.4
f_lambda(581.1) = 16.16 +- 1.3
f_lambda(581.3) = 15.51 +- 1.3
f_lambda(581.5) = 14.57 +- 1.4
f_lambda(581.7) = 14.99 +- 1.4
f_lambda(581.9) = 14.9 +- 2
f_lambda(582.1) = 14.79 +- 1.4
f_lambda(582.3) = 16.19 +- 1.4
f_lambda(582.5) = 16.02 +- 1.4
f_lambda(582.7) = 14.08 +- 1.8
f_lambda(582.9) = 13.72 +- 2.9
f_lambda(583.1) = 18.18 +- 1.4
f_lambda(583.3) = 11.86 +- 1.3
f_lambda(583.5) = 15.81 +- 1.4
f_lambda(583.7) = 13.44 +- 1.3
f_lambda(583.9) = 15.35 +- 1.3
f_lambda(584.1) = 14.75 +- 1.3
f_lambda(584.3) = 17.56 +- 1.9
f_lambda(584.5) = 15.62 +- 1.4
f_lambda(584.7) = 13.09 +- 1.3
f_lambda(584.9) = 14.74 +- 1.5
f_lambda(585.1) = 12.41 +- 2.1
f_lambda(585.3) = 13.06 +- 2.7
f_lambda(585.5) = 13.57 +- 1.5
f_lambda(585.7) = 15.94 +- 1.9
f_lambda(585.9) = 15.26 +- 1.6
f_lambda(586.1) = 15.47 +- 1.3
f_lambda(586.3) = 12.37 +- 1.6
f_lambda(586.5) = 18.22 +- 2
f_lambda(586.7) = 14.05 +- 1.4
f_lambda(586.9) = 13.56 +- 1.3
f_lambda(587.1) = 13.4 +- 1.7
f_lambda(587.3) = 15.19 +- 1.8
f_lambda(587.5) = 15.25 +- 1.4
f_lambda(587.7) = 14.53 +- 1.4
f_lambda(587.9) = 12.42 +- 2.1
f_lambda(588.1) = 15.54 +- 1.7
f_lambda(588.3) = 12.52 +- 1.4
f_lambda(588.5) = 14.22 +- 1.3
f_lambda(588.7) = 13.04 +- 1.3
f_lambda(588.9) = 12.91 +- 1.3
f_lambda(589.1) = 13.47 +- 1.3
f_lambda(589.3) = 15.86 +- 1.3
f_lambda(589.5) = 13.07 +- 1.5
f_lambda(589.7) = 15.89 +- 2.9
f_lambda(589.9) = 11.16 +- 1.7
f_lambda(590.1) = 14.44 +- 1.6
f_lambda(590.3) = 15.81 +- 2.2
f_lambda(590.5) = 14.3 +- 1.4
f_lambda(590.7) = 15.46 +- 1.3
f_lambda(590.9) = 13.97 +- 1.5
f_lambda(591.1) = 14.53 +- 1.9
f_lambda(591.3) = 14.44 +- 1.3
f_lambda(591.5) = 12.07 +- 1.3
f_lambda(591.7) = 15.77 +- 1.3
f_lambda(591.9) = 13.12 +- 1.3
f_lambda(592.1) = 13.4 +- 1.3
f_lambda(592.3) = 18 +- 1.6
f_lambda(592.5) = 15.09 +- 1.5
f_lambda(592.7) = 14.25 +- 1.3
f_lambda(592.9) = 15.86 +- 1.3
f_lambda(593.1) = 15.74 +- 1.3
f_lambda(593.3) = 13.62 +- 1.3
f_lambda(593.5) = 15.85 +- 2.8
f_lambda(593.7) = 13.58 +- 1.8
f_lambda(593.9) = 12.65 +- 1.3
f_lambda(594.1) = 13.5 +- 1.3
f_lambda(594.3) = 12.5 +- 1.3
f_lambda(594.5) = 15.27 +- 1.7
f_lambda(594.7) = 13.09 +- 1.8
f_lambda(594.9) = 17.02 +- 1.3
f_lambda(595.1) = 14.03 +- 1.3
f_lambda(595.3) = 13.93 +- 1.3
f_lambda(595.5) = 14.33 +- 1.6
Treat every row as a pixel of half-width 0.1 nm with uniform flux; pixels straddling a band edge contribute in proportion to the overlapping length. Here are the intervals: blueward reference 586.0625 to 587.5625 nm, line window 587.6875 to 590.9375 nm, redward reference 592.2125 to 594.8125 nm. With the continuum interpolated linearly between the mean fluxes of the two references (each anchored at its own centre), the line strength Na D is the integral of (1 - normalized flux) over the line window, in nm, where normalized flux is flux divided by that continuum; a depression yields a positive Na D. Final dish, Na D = 0.13 nm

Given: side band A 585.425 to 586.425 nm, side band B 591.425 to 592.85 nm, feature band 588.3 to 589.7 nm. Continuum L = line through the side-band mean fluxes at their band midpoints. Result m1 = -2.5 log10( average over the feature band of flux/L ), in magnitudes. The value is 0.061 mag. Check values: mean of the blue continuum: 14.6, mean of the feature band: 13.8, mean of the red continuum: 14.6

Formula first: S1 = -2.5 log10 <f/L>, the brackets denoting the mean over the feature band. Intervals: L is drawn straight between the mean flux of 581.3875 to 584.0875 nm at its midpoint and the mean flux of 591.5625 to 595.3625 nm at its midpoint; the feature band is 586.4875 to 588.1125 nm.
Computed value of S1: 0.022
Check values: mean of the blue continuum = 14.9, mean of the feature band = 14.4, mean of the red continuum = 14.5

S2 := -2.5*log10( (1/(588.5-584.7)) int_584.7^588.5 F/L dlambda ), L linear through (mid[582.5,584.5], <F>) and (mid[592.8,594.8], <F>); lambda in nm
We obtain 0.04 mag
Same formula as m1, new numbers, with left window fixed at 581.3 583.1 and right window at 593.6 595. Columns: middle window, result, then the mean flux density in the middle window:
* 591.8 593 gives -0.062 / 15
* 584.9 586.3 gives 0.046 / 14.2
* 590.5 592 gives 0.003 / 14.2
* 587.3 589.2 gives 0.053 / 13.8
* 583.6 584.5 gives -0.027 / 15.3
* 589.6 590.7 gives -0.006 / 14.4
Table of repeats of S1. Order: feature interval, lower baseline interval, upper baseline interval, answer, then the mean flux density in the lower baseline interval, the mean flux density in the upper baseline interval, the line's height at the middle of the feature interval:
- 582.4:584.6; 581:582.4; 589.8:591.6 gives -0.01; 15.3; 14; 15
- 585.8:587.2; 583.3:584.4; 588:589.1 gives -0.03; 15.1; 13.6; 14.3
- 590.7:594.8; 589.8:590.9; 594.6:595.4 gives 0.00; 14.2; 14.5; 14.4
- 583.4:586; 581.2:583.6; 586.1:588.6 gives 0.00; 15.1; 14.3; 14.7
